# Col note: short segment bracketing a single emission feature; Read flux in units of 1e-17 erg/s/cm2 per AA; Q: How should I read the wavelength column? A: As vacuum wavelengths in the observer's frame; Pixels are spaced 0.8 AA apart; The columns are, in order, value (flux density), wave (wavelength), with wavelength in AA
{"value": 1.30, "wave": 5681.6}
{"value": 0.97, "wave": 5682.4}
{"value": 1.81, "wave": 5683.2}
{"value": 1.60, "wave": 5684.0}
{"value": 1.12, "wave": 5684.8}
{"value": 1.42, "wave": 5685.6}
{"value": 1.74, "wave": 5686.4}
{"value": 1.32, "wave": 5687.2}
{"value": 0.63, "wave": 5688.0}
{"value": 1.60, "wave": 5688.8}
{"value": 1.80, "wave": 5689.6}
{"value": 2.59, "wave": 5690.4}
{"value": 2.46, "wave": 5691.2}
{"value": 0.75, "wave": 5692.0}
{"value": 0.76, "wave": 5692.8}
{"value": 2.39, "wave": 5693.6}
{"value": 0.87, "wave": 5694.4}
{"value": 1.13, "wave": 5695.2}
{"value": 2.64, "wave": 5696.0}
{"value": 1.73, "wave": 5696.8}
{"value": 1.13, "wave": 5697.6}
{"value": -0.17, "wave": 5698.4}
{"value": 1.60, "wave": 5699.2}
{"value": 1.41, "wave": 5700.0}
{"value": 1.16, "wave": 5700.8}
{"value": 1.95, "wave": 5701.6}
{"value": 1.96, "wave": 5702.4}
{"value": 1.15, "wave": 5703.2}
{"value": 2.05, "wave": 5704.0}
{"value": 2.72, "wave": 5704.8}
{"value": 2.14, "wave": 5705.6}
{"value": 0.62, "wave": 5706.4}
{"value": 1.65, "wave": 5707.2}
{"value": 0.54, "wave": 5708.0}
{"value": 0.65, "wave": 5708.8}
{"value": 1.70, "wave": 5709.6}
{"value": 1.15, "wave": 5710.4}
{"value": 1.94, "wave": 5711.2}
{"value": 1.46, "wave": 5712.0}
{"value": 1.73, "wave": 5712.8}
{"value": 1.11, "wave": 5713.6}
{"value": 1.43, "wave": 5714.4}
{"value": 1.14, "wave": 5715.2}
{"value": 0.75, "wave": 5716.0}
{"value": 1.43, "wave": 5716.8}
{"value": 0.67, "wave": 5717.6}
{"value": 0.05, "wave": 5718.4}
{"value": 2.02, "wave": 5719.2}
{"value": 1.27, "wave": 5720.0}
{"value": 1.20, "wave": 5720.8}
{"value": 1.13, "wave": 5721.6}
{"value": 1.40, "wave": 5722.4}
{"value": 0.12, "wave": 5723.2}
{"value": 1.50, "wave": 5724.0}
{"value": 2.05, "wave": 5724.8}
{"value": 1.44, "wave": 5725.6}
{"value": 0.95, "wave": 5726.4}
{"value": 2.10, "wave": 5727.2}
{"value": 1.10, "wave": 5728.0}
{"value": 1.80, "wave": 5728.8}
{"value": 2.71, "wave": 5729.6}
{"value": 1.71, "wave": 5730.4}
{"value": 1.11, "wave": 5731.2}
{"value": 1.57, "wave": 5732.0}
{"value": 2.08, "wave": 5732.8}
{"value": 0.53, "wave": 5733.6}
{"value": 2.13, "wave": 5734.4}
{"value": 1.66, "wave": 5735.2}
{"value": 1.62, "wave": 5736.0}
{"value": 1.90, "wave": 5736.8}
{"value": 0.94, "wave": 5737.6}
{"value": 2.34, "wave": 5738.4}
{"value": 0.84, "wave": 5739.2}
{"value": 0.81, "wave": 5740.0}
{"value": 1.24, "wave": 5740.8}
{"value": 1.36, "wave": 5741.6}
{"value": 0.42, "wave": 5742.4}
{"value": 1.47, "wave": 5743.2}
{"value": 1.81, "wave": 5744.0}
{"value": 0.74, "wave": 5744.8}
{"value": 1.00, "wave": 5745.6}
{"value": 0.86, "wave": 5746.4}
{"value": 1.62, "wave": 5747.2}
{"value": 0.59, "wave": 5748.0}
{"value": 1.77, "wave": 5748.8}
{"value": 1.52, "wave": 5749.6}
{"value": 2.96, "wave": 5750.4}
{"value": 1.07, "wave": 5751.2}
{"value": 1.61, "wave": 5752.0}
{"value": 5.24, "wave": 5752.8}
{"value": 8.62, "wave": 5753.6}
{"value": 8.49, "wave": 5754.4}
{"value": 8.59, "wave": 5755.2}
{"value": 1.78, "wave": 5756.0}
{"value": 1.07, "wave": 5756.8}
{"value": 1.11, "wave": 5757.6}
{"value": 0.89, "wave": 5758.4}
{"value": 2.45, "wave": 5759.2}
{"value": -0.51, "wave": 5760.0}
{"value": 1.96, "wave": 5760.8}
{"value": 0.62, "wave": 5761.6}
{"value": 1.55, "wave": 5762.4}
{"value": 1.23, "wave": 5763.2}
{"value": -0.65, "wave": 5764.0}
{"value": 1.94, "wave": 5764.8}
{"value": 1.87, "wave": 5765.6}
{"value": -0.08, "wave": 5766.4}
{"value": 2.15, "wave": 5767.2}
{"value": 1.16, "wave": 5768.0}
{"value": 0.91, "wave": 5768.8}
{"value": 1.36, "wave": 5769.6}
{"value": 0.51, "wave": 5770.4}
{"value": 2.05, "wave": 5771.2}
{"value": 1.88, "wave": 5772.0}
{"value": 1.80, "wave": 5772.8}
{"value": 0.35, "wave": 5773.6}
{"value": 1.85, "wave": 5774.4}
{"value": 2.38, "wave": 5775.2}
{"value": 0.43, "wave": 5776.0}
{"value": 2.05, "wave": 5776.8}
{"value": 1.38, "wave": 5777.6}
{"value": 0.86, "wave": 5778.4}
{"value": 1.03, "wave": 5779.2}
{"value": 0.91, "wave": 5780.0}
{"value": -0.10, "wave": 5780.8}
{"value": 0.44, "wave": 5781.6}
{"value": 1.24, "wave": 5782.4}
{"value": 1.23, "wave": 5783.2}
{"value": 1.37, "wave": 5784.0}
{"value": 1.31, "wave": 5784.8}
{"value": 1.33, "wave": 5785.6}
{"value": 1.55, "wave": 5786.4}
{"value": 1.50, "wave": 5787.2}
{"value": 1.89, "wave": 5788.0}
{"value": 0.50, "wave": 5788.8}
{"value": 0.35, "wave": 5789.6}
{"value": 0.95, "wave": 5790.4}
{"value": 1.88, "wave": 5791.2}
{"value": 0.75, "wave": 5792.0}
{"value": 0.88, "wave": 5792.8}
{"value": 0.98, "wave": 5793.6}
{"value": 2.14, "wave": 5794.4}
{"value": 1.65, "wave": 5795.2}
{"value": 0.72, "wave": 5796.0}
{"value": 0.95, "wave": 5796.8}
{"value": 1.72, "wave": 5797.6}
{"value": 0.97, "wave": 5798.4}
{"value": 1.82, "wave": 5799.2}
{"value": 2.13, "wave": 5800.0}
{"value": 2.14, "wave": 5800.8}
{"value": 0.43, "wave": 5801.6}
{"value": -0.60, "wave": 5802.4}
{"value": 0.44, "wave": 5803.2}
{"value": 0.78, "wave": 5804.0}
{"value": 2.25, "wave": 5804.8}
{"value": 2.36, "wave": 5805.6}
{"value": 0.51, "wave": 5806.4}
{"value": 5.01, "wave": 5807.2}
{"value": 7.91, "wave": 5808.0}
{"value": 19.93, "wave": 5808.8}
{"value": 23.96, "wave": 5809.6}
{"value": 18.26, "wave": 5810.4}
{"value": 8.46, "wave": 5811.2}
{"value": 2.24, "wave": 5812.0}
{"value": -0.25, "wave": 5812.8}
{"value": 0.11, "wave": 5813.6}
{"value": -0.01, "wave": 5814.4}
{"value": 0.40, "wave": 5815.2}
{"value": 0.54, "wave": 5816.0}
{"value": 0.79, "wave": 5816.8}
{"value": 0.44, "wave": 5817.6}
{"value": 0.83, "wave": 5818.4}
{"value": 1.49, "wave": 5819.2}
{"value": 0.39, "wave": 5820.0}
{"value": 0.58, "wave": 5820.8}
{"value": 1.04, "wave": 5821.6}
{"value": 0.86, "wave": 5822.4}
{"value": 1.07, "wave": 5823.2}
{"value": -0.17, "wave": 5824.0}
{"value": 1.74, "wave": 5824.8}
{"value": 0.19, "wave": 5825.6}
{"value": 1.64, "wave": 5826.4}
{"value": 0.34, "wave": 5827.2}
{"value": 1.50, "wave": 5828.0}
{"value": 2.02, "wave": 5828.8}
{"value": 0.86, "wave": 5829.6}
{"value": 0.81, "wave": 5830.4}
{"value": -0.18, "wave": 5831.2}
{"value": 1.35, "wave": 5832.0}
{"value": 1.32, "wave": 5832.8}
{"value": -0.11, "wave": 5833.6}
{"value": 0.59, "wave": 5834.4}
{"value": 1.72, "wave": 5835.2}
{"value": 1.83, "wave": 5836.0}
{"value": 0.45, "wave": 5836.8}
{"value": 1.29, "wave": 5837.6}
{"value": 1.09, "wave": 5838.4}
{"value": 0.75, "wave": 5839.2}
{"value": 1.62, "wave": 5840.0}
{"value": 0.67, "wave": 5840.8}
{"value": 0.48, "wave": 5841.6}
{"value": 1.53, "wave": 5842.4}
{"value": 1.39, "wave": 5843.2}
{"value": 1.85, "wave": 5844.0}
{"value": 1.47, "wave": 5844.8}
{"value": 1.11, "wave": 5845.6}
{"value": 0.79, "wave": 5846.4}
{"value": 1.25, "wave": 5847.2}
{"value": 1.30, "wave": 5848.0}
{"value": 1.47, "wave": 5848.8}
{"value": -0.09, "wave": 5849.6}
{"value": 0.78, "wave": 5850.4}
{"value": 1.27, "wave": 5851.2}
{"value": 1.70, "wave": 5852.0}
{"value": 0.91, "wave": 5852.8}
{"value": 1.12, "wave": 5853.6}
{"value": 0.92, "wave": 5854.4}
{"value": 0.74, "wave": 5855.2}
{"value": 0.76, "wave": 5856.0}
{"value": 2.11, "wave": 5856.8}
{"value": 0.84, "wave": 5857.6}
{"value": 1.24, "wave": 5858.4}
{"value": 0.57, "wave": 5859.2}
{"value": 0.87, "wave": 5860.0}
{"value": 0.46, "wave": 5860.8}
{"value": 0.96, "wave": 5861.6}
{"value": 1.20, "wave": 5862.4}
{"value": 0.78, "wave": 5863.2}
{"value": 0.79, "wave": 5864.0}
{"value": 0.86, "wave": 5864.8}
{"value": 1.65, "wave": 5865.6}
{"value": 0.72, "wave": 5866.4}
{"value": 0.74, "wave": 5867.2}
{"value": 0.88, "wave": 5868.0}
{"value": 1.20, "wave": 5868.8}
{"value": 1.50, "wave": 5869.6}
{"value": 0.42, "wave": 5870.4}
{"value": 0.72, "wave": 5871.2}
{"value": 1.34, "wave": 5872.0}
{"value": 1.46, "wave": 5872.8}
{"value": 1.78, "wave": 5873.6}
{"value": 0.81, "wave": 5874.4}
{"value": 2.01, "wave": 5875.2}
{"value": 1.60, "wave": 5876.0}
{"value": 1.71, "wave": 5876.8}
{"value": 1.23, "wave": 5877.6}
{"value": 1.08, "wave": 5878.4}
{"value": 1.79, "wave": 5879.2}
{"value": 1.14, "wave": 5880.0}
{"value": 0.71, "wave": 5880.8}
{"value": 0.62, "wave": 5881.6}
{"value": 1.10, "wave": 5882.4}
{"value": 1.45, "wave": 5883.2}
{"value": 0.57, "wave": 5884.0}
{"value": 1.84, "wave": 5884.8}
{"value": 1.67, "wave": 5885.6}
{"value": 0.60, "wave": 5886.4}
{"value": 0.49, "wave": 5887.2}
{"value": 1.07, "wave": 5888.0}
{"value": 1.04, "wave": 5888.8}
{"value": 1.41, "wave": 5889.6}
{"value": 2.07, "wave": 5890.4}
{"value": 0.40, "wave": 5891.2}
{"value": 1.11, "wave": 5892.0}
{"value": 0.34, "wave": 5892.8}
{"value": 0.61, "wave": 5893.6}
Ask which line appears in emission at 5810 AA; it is [O III] 5007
